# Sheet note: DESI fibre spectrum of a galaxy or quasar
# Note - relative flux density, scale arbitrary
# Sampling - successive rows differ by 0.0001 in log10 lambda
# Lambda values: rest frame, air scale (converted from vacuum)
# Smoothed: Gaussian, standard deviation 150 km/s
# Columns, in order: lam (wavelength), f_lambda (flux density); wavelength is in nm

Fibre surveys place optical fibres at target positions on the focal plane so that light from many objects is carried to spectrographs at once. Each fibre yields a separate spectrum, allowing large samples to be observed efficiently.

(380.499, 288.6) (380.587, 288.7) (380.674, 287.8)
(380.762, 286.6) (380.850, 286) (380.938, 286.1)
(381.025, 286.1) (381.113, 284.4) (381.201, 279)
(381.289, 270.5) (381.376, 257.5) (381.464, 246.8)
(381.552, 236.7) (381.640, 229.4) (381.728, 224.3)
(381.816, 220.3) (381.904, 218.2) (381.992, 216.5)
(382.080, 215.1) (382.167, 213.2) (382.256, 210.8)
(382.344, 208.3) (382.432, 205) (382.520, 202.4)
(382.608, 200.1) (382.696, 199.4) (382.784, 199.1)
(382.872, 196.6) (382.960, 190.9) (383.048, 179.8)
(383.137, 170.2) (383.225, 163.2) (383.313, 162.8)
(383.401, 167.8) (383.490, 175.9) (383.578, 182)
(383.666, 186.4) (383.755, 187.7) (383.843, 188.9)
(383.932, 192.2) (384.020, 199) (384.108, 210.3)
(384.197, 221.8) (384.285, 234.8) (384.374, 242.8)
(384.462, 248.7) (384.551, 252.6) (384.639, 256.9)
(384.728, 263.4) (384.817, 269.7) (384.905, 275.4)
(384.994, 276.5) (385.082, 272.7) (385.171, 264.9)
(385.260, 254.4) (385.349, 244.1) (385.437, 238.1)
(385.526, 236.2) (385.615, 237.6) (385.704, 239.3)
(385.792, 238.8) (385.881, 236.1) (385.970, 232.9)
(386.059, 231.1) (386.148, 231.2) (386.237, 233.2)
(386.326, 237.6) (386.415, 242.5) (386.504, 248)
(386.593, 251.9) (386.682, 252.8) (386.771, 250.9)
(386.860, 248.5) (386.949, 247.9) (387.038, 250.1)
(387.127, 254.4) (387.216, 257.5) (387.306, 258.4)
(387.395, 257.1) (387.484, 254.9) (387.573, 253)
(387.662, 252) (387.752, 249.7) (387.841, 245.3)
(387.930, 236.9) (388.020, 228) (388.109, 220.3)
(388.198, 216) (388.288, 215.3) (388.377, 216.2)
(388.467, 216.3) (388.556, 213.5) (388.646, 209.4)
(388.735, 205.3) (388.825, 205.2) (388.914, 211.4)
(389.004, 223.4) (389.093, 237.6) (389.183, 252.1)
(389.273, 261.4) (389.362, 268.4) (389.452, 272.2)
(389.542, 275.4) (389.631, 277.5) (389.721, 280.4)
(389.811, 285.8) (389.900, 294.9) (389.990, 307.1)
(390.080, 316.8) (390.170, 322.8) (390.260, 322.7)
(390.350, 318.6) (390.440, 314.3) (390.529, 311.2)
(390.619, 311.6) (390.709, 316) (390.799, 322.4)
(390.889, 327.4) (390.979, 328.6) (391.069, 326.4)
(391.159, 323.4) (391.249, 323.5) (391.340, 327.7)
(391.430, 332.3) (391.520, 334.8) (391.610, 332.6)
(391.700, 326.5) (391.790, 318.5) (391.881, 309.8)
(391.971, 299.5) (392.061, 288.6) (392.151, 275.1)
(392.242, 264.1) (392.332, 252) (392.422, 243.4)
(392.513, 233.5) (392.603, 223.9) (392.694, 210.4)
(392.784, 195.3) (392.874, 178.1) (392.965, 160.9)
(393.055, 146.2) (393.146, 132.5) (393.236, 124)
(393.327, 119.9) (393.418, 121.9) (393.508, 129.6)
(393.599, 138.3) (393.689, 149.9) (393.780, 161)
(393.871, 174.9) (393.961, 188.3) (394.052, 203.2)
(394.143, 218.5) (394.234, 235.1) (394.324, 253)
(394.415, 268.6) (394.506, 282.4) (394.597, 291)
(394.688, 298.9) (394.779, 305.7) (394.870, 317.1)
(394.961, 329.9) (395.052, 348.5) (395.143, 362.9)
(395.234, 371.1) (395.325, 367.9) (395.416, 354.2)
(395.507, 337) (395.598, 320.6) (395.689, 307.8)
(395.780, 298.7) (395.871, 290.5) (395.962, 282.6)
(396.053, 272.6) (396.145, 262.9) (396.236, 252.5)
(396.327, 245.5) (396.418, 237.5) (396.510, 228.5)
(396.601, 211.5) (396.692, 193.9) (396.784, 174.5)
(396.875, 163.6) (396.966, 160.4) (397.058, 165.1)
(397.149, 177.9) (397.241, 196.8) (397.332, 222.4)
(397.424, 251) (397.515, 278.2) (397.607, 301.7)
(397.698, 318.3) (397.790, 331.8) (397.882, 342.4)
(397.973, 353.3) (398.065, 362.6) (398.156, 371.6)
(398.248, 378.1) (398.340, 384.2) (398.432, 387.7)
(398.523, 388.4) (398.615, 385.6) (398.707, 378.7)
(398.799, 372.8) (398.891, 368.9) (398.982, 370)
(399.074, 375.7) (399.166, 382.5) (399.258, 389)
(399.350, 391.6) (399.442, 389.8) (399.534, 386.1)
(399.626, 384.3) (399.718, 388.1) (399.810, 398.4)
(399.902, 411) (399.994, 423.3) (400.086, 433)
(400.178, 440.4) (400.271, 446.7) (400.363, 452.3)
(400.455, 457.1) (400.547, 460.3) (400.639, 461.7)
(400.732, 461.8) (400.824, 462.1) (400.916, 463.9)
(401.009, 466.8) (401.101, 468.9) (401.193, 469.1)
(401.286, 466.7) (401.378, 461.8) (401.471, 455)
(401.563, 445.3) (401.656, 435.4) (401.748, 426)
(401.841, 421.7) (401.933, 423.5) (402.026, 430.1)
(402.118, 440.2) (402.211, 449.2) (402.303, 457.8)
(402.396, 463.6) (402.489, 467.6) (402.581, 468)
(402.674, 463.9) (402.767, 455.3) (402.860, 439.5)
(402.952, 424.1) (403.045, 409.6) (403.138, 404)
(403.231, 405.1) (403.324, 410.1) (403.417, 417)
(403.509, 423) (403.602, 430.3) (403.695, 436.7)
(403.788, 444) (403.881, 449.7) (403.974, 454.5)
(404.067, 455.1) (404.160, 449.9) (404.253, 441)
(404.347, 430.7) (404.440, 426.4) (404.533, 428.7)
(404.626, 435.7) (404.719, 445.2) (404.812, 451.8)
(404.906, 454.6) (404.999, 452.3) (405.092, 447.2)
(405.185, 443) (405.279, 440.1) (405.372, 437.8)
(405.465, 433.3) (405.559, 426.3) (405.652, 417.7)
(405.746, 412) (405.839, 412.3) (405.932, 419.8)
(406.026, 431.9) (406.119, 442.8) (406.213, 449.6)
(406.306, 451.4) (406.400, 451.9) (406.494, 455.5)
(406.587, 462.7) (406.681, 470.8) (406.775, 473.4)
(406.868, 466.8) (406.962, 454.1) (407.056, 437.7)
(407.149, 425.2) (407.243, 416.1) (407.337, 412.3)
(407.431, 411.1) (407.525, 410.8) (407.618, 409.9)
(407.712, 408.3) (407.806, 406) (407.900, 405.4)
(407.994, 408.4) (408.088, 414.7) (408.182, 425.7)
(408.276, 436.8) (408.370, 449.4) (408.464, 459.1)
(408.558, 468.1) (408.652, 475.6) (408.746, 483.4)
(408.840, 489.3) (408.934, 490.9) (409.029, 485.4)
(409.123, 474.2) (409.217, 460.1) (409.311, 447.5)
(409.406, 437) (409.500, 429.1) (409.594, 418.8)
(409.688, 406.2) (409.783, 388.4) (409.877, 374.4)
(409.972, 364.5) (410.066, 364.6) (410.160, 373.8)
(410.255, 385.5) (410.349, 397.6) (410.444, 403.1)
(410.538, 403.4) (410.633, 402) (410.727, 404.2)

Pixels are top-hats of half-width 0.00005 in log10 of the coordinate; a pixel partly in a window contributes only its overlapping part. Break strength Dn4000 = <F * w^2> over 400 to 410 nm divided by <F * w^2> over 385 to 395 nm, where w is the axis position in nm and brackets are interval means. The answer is 1.9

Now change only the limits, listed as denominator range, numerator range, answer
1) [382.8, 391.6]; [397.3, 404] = 1.76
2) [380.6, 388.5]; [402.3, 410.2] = 2.09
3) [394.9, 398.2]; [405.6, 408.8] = 1.65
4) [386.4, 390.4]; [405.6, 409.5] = 1.92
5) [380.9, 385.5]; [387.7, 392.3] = 1.29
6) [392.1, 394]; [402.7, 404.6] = 2.50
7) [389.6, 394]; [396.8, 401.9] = 1.53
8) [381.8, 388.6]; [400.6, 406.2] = 2.13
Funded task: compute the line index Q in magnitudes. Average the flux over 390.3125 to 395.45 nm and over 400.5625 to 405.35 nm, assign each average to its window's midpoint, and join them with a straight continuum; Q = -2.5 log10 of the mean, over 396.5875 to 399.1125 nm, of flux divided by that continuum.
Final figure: 0.18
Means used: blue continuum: 263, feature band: 300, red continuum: 444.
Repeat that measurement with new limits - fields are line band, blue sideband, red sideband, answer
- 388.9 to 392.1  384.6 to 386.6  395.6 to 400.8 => -0.07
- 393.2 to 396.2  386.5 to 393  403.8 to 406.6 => 0.25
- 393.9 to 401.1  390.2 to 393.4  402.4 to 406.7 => 0.06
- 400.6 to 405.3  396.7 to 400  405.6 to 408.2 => -0.16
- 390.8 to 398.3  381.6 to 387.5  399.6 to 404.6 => 0.30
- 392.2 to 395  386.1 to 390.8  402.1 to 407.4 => 0.44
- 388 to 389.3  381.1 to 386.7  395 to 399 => 0.14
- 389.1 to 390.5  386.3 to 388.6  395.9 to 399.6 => -0.14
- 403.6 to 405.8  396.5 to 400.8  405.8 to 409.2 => -0.07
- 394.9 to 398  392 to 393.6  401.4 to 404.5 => 0.01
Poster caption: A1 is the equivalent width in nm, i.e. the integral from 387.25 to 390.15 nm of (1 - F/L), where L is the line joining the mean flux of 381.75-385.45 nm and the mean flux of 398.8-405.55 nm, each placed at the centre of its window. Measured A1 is 0.294 nm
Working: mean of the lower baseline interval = 216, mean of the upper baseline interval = 434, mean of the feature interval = 248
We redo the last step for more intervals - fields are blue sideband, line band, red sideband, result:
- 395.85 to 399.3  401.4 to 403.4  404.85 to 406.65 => -0.31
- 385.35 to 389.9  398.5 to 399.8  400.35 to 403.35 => 0.08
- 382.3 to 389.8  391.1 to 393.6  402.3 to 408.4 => 0.46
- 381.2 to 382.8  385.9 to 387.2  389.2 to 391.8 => 0.12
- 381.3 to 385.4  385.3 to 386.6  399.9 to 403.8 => 0.06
